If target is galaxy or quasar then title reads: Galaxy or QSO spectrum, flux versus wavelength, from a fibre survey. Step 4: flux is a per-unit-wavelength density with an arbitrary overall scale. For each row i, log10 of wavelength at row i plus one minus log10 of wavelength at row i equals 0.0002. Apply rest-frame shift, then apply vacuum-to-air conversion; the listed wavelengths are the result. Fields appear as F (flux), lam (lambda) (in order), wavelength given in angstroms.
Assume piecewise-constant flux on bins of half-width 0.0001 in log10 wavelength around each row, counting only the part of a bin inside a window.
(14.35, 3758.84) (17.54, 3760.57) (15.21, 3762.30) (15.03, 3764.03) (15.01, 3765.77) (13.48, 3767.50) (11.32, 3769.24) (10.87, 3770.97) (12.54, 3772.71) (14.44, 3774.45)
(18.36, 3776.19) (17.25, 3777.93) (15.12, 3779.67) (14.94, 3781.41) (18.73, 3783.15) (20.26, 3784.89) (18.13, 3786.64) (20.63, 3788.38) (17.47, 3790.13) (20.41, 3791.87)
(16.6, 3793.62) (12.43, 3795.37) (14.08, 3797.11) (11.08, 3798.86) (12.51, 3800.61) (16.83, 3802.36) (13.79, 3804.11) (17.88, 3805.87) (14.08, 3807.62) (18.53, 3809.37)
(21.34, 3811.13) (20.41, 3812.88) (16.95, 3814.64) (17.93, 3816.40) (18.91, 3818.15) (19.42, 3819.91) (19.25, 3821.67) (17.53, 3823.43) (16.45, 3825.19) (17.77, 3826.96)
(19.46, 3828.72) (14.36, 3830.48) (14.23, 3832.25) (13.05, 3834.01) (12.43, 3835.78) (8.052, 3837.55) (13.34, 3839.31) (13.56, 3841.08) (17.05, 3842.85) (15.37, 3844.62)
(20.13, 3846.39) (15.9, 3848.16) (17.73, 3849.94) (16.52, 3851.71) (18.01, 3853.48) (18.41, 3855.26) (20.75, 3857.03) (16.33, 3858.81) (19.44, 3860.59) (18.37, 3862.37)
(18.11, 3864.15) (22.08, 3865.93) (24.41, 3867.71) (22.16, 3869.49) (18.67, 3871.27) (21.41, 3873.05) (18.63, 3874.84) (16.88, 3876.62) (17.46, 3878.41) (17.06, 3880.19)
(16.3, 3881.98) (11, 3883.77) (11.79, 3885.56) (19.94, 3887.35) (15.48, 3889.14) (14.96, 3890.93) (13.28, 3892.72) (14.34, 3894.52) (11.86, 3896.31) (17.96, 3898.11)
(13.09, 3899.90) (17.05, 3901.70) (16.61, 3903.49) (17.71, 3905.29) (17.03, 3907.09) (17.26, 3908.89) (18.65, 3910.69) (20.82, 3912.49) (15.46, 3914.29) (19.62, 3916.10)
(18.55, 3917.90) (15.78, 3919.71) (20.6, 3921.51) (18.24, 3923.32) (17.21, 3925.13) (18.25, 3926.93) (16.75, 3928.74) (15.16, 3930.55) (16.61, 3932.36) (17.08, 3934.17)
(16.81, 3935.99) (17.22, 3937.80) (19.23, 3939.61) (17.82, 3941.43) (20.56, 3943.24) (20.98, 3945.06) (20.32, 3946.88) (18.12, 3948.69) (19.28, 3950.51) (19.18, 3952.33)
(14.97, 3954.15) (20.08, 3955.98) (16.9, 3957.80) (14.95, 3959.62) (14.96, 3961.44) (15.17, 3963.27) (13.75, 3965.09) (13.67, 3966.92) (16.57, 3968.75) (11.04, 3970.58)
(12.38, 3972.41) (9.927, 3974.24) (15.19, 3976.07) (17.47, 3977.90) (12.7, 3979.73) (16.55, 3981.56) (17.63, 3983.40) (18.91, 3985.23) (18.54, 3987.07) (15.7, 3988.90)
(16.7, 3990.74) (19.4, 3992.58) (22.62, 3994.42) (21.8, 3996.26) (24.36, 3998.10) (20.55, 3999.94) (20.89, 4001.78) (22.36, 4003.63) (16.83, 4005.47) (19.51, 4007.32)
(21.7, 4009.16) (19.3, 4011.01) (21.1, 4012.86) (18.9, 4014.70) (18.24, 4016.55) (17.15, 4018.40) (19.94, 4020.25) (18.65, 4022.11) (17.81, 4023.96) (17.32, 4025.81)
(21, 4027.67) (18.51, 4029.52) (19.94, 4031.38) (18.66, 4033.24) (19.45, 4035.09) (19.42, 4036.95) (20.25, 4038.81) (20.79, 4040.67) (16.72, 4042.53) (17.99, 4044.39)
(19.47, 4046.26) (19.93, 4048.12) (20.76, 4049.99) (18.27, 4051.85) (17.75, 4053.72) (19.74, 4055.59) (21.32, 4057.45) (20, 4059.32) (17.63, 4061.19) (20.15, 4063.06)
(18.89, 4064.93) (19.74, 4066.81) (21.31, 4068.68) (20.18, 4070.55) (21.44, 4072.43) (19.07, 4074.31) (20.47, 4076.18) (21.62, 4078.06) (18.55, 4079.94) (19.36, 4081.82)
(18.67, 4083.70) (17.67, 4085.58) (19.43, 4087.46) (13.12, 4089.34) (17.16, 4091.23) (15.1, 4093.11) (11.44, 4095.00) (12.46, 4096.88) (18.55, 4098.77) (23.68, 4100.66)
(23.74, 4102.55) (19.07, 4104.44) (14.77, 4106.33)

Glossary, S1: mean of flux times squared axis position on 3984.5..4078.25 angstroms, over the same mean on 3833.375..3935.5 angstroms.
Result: 1.24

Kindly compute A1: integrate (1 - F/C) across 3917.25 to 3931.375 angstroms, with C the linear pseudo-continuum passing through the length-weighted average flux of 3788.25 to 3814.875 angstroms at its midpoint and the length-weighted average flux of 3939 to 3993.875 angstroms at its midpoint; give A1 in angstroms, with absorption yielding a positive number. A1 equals -0.8 angstroms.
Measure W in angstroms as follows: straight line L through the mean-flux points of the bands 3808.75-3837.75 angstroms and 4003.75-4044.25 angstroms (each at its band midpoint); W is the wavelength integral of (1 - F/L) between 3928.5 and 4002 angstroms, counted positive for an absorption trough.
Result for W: 5.1 angstroms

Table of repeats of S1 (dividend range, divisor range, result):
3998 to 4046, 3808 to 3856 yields 1.28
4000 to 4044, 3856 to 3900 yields 1.20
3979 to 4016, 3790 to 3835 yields 1.28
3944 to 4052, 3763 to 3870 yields 1.20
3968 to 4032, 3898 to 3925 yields 1.08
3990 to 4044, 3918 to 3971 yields 1.18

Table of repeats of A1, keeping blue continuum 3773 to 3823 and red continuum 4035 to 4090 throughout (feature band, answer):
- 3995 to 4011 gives -1.8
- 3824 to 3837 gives 1.5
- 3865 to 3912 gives 1.9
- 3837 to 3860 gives 1.4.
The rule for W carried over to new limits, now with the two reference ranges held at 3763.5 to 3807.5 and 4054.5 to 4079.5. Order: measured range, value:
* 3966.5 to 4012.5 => 2.6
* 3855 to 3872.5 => -3.3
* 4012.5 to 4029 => 0.4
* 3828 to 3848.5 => 2.2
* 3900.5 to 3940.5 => 0.3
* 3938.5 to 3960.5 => -0.4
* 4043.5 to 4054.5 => 0.4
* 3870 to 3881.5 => -1.0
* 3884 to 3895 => 1.6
